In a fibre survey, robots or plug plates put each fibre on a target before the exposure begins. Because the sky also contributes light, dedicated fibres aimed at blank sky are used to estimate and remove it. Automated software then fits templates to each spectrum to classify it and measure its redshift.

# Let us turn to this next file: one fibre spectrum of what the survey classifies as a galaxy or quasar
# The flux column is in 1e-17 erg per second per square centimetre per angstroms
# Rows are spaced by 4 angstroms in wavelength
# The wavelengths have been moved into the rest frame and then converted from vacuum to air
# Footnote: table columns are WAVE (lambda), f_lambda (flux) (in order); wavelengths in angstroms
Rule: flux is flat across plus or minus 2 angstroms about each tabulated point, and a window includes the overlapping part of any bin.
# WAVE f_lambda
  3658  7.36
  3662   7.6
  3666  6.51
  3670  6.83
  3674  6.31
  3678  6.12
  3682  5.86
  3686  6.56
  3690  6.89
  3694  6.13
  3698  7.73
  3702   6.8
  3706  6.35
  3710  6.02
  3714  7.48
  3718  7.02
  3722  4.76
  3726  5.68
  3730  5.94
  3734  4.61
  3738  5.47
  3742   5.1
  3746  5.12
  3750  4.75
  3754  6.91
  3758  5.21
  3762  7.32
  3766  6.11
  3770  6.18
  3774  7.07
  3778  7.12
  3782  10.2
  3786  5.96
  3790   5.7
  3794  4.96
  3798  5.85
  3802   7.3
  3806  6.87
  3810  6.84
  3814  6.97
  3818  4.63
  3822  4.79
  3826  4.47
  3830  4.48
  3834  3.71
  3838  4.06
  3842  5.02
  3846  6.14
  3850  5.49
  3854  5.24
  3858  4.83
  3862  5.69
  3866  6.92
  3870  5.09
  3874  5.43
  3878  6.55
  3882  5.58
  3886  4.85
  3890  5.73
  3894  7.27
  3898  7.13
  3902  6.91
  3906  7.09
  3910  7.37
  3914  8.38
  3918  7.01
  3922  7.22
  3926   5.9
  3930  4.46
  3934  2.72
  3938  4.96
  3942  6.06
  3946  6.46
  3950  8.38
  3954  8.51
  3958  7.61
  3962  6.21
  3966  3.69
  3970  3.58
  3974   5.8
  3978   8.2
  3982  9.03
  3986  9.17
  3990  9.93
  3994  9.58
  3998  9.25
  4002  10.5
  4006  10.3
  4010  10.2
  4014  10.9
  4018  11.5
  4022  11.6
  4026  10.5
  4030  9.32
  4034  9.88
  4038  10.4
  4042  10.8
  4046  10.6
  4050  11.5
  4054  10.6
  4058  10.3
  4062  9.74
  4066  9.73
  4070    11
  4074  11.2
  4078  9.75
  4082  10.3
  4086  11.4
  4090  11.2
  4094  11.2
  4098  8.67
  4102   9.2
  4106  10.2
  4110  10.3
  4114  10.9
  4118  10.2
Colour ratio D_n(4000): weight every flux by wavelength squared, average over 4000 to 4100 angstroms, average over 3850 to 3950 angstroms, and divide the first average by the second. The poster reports 1.9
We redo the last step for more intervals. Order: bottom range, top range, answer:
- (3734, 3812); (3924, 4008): 1.26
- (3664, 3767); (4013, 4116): 2.05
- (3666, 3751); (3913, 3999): 1.29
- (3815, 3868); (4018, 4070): 2.29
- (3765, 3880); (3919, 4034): 1.48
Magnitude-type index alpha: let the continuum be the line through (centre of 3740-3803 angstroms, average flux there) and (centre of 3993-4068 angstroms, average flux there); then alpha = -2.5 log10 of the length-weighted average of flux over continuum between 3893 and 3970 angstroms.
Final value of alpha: 0.34 mag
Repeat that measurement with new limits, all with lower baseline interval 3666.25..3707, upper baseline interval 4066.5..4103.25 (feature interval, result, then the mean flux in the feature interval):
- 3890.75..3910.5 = 0.22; 7.05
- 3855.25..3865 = 0.45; 5.43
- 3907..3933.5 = 0.33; 6.51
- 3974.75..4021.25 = -0.02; 9.81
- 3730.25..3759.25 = 0.31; 5.35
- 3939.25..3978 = 0.41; 6.33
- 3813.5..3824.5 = 0.44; 5.21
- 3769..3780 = 0.09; 6.85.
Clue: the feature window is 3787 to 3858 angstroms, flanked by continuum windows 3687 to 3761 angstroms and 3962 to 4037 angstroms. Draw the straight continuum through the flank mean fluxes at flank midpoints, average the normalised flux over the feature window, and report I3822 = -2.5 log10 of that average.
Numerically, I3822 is 0.28 mag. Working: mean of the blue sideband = 6.02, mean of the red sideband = 8.99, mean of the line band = 5.43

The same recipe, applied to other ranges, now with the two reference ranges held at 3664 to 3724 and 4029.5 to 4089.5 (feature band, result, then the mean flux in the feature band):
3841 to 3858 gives 0.45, 5.42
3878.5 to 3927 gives 0.29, 6.72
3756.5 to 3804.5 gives 0.13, 6.6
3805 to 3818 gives 0.19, 6.55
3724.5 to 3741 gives 0.27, 5.4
